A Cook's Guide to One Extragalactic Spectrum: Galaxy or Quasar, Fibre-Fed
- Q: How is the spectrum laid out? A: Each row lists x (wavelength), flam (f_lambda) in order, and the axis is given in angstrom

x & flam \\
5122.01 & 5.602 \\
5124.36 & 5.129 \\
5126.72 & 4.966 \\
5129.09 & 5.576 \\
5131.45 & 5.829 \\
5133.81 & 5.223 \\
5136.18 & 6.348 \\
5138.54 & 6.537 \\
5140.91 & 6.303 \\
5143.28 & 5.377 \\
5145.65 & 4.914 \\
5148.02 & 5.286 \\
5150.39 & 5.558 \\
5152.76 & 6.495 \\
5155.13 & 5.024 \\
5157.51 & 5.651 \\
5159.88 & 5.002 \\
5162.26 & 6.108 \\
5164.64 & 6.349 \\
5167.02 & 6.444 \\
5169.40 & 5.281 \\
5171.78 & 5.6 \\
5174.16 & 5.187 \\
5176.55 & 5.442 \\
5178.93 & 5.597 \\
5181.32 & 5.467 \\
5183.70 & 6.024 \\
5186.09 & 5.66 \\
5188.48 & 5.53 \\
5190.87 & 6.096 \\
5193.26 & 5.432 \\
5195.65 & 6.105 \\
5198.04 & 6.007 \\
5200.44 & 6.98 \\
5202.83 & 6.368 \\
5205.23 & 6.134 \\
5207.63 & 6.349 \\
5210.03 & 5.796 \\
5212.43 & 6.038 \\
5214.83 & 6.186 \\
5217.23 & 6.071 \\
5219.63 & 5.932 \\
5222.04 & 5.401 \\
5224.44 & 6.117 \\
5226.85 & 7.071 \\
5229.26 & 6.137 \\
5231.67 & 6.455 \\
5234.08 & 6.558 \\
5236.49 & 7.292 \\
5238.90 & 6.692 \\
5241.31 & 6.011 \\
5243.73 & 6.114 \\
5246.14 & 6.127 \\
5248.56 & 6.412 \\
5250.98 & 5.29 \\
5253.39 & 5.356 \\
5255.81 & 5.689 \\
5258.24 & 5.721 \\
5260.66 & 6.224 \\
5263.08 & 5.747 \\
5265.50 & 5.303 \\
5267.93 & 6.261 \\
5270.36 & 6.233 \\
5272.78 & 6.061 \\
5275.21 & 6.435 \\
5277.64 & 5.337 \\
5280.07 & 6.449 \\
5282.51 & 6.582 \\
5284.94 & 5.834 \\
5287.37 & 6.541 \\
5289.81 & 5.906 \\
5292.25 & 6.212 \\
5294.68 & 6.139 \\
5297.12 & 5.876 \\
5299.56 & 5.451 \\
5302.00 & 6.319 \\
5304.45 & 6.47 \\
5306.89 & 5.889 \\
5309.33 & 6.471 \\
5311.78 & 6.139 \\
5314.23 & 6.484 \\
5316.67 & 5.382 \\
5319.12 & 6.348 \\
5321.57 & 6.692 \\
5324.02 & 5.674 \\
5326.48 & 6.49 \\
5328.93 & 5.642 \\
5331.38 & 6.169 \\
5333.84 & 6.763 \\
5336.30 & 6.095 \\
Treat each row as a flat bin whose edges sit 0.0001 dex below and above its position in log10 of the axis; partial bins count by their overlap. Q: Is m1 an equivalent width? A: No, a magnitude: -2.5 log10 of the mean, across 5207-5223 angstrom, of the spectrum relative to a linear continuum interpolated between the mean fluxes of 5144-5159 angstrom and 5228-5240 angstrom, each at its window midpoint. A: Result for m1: 0.07 mag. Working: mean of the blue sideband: 5.48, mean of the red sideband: 6.63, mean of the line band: 5.96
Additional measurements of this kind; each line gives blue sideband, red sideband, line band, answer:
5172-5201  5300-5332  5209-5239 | -0.072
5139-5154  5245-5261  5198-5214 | -0.089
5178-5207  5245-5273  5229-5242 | -0.118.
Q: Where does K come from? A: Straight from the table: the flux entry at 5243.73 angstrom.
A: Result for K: 6.114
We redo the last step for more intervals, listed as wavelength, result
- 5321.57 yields 6.692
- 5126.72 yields 4.966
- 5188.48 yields 5.53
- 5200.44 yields 6.98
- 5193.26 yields 5.432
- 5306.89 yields 5.889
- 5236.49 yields 7.292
